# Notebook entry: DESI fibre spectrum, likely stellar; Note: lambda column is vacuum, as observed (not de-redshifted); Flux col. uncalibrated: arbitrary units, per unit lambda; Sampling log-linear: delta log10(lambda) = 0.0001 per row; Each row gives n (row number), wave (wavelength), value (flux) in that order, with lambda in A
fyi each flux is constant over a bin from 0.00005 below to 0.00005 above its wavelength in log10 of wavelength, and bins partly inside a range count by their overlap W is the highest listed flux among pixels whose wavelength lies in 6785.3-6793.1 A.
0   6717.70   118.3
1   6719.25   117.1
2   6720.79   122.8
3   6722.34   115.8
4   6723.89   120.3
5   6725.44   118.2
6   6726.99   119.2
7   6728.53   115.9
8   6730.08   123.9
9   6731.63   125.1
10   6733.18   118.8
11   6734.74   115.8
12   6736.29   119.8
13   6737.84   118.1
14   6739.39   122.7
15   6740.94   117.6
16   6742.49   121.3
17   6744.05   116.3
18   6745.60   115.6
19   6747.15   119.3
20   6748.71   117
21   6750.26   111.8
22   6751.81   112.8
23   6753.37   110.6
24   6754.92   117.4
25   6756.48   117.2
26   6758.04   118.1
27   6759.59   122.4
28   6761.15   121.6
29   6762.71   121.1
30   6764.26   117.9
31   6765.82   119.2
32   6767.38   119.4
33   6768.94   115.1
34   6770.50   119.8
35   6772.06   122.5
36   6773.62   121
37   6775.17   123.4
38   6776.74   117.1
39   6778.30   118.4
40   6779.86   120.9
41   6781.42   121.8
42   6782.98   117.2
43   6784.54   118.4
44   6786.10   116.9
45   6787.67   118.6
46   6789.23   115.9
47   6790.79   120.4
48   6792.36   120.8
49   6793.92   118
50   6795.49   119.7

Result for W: 120.8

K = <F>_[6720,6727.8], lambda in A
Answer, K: 119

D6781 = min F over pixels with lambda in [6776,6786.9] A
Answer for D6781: 116.9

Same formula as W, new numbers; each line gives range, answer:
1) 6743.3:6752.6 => 119.3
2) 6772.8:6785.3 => 123.4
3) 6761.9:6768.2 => 121.1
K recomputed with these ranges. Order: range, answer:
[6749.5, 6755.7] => 113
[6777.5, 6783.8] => 120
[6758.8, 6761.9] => 122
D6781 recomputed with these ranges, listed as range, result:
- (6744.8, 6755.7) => 110.6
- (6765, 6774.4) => 115.1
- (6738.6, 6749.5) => 115.6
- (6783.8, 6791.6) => 115.9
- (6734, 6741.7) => 115.8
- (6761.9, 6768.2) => 117.9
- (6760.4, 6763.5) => 121.1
